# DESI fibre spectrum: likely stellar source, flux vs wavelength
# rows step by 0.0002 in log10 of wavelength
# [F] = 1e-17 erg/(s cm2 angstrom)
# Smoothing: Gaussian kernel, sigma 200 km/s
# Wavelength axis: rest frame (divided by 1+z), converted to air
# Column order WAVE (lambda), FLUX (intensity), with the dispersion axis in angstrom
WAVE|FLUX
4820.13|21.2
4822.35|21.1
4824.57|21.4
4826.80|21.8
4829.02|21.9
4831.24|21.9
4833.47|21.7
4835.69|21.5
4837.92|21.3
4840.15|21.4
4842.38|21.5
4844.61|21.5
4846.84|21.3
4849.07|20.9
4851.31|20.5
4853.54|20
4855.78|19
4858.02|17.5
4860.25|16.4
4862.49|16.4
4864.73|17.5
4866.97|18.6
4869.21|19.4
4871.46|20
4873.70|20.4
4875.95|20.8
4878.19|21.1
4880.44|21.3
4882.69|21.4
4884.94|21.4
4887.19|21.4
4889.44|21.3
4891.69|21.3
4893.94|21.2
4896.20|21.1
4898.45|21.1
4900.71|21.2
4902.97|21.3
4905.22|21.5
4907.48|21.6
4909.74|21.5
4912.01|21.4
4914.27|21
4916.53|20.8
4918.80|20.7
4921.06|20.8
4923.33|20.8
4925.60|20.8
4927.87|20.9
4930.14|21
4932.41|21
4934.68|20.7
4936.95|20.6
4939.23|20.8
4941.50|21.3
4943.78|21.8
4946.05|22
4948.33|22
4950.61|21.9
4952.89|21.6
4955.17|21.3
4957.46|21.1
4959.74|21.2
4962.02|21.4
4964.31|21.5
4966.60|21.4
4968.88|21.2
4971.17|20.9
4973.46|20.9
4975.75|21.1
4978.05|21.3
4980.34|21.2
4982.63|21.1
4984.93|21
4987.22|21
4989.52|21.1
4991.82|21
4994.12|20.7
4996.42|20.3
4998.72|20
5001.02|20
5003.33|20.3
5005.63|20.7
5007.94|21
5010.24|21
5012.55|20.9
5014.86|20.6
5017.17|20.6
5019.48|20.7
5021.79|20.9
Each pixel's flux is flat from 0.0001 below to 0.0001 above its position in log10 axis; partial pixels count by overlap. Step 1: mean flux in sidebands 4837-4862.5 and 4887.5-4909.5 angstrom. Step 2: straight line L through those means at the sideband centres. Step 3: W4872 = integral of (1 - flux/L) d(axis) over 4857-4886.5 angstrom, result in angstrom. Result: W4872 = 1.6 angstrom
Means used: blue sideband 19.9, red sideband 21.3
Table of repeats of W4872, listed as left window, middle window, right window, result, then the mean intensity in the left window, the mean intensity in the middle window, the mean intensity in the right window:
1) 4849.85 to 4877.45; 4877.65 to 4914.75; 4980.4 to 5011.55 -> -3.71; 18.9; 21.3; 20.7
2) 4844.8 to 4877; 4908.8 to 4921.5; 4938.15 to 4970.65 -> -0.31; 19.3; 21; 21.5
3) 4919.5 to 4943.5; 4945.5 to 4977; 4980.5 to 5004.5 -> -0.89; 20.9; 21.4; 20.7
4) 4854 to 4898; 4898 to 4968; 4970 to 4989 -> -2.36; 19.9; 21.2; 21.1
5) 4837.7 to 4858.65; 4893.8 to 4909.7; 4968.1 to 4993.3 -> -0.44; 20.5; 21.3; 21.1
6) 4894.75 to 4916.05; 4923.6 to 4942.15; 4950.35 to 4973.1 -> 0.37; 21.3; 20.9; 21.3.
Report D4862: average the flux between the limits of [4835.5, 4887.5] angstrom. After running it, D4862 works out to 20.1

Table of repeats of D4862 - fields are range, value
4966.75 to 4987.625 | 21.1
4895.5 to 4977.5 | 21.2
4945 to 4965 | 21.5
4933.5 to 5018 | 21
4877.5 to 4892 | 21.3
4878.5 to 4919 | 21.3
